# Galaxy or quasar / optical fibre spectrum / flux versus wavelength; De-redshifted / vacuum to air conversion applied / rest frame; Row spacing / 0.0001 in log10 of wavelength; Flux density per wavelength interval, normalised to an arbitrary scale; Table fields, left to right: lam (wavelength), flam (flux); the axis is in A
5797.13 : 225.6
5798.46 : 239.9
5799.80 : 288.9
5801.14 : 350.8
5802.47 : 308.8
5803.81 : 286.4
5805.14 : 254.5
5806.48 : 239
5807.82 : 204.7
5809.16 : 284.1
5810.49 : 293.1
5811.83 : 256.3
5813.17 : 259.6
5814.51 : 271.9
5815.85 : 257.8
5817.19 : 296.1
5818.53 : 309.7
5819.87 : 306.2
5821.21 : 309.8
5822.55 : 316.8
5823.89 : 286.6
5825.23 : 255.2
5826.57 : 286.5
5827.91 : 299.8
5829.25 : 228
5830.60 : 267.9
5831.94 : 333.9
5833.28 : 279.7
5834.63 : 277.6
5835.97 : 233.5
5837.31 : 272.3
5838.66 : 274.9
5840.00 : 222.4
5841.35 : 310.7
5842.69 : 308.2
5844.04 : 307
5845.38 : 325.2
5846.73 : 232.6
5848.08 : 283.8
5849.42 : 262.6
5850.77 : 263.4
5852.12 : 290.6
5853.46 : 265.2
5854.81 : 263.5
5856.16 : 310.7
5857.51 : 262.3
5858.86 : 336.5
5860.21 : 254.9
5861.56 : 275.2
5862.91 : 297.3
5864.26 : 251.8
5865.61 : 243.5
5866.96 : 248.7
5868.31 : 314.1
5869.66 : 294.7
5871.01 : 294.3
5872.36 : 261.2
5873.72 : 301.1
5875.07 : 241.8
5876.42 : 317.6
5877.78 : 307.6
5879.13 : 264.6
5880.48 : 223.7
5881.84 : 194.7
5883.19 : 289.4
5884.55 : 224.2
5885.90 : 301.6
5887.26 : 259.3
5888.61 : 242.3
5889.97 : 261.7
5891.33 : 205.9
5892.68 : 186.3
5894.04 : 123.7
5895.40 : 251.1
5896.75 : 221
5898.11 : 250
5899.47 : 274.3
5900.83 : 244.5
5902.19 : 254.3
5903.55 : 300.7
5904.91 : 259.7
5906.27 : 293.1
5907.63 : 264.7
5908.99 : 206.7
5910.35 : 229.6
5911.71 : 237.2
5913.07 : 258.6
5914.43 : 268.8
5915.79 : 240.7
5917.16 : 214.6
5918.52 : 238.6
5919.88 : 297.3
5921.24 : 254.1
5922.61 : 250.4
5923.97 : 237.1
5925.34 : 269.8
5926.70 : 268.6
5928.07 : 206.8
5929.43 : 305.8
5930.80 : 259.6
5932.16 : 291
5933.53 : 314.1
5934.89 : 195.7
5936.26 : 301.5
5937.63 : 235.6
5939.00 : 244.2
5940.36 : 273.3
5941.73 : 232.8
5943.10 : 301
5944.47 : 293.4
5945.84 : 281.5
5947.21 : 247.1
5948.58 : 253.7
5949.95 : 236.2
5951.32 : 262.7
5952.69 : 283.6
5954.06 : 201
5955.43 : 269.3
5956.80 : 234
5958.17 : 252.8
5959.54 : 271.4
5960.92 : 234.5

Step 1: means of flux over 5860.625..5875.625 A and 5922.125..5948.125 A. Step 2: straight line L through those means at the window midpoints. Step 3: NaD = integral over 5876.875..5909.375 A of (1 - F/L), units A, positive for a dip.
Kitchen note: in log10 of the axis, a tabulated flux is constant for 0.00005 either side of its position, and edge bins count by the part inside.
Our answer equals 2.85 A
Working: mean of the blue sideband 275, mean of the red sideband 264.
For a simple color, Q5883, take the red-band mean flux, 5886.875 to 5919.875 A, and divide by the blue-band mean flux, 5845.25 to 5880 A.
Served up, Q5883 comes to 0.87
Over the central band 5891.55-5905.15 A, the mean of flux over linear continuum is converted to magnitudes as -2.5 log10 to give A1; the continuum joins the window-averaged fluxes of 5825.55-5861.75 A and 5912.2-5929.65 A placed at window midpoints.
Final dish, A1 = 0.11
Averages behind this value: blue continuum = 279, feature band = 235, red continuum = 253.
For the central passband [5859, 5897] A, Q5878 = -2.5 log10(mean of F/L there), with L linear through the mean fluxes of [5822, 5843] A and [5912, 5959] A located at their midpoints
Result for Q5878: 0.050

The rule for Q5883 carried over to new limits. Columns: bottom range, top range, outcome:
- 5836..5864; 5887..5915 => 0.87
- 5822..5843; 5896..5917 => 0.91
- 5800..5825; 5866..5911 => 0.90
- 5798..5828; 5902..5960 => 0.92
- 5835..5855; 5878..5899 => 0.86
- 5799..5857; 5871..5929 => 0.90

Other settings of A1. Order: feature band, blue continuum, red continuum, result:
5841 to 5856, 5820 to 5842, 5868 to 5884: -0.024 mag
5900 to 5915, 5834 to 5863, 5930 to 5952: 0.054 mag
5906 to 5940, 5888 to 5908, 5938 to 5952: -0.011 mag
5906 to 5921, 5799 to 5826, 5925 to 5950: 0.078 mag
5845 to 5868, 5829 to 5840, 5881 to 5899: -0.081 mag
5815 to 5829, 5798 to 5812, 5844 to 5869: -0.057 mag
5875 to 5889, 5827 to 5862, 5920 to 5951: 0.041 mag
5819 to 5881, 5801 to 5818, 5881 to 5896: -0.120 mag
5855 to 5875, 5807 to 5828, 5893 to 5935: -0.057 mag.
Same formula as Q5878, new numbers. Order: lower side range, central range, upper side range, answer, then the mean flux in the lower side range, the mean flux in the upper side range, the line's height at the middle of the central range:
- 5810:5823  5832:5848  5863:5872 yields 0.010 mag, 287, 276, 282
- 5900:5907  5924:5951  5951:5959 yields -0.024 mag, 270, 251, 257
